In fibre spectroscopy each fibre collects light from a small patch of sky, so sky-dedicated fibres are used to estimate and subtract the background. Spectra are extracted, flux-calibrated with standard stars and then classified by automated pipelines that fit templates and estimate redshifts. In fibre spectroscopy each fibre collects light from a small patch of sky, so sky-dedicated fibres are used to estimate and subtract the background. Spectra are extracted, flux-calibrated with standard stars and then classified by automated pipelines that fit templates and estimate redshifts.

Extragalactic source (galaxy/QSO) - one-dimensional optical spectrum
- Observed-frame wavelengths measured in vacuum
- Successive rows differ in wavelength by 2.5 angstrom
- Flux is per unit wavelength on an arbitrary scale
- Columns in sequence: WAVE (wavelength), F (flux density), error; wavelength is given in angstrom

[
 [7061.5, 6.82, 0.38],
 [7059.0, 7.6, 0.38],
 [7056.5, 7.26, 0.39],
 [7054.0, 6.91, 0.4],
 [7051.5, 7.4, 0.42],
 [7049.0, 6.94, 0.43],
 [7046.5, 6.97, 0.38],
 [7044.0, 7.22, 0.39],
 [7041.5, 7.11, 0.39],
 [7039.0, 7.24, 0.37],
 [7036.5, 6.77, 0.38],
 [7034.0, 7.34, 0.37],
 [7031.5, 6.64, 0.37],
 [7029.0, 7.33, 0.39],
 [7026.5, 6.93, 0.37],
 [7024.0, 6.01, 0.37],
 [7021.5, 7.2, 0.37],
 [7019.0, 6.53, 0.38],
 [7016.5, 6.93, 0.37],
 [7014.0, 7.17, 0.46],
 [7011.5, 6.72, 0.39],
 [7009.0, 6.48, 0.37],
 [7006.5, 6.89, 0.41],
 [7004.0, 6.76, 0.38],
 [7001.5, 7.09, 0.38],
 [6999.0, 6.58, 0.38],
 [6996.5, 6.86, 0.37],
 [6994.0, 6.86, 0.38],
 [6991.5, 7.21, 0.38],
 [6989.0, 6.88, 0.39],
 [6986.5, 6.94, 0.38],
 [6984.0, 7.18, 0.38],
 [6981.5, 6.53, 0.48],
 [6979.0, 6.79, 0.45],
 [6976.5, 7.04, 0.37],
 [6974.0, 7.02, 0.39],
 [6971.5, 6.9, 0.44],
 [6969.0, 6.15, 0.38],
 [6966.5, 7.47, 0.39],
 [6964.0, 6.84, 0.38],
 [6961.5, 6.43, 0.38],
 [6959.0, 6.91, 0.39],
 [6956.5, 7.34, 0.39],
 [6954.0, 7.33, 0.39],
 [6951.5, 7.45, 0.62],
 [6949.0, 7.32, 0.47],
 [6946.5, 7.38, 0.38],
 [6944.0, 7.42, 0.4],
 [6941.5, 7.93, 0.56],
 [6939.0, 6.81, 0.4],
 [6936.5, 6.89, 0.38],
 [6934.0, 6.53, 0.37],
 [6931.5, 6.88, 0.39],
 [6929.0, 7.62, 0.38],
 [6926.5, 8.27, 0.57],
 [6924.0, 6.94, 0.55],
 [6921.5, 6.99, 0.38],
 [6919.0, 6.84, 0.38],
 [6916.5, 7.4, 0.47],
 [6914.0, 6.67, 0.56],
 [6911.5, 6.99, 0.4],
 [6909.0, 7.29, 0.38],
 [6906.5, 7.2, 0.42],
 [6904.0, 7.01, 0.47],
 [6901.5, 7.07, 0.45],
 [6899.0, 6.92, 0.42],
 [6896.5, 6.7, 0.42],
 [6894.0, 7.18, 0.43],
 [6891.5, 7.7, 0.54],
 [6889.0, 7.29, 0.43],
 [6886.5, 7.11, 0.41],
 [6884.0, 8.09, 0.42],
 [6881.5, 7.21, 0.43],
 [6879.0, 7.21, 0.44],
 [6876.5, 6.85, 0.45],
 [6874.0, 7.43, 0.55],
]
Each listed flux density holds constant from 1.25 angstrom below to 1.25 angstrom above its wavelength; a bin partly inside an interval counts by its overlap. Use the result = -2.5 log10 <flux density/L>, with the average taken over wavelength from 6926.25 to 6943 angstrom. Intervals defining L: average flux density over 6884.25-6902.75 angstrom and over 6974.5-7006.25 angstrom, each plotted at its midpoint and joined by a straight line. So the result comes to -0.02 mag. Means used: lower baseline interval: 7.19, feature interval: 7.22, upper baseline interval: 6.9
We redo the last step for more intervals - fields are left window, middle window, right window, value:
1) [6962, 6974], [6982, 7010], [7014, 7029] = -0.01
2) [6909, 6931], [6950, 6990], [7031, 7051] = 0.03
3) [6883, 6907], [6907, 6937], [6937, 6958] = 0.03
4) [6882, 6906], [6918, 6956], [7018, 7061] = -0.01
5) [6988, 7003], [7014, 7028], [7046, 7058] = 0.04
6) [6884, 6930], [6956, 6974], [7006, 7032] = 0.02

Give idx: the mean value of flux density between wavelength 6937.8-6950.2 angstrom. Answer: 7.37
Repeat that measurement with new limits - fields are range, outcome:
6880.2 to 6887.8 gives 7.47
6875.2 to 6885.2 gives 7.34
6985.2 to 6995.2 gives 6.97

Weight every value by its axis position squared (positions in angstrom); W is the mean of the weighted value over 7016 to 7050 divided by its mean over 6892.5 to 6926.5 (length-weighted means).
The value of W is 1.02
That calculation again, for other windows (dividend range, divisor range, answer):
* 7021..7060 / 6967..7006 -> 1.04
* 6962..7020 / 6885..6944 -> 0.98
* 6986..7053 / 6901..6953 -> 0.99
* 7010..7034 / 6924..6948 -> 0.96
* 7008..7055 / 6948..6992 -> 1.01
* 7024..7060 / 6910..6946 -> 1.02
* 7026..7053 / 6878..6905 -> 1.02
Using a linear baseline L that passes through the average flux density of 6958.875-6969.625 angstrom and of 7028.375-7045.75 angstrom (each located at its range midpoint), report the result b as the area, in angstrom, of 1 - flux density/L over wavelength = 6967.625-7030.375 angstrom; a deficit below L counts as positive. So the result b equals 0.7 angstrom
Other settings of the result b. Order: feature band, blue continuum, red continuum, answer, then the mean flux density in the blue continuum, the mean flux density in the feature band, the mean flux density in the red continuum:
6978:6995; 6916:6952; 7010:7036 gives 0.26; 7.24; 6.92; 6.87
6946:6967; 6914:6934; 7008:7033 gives -0.25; 7.19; 7.14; 6.8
